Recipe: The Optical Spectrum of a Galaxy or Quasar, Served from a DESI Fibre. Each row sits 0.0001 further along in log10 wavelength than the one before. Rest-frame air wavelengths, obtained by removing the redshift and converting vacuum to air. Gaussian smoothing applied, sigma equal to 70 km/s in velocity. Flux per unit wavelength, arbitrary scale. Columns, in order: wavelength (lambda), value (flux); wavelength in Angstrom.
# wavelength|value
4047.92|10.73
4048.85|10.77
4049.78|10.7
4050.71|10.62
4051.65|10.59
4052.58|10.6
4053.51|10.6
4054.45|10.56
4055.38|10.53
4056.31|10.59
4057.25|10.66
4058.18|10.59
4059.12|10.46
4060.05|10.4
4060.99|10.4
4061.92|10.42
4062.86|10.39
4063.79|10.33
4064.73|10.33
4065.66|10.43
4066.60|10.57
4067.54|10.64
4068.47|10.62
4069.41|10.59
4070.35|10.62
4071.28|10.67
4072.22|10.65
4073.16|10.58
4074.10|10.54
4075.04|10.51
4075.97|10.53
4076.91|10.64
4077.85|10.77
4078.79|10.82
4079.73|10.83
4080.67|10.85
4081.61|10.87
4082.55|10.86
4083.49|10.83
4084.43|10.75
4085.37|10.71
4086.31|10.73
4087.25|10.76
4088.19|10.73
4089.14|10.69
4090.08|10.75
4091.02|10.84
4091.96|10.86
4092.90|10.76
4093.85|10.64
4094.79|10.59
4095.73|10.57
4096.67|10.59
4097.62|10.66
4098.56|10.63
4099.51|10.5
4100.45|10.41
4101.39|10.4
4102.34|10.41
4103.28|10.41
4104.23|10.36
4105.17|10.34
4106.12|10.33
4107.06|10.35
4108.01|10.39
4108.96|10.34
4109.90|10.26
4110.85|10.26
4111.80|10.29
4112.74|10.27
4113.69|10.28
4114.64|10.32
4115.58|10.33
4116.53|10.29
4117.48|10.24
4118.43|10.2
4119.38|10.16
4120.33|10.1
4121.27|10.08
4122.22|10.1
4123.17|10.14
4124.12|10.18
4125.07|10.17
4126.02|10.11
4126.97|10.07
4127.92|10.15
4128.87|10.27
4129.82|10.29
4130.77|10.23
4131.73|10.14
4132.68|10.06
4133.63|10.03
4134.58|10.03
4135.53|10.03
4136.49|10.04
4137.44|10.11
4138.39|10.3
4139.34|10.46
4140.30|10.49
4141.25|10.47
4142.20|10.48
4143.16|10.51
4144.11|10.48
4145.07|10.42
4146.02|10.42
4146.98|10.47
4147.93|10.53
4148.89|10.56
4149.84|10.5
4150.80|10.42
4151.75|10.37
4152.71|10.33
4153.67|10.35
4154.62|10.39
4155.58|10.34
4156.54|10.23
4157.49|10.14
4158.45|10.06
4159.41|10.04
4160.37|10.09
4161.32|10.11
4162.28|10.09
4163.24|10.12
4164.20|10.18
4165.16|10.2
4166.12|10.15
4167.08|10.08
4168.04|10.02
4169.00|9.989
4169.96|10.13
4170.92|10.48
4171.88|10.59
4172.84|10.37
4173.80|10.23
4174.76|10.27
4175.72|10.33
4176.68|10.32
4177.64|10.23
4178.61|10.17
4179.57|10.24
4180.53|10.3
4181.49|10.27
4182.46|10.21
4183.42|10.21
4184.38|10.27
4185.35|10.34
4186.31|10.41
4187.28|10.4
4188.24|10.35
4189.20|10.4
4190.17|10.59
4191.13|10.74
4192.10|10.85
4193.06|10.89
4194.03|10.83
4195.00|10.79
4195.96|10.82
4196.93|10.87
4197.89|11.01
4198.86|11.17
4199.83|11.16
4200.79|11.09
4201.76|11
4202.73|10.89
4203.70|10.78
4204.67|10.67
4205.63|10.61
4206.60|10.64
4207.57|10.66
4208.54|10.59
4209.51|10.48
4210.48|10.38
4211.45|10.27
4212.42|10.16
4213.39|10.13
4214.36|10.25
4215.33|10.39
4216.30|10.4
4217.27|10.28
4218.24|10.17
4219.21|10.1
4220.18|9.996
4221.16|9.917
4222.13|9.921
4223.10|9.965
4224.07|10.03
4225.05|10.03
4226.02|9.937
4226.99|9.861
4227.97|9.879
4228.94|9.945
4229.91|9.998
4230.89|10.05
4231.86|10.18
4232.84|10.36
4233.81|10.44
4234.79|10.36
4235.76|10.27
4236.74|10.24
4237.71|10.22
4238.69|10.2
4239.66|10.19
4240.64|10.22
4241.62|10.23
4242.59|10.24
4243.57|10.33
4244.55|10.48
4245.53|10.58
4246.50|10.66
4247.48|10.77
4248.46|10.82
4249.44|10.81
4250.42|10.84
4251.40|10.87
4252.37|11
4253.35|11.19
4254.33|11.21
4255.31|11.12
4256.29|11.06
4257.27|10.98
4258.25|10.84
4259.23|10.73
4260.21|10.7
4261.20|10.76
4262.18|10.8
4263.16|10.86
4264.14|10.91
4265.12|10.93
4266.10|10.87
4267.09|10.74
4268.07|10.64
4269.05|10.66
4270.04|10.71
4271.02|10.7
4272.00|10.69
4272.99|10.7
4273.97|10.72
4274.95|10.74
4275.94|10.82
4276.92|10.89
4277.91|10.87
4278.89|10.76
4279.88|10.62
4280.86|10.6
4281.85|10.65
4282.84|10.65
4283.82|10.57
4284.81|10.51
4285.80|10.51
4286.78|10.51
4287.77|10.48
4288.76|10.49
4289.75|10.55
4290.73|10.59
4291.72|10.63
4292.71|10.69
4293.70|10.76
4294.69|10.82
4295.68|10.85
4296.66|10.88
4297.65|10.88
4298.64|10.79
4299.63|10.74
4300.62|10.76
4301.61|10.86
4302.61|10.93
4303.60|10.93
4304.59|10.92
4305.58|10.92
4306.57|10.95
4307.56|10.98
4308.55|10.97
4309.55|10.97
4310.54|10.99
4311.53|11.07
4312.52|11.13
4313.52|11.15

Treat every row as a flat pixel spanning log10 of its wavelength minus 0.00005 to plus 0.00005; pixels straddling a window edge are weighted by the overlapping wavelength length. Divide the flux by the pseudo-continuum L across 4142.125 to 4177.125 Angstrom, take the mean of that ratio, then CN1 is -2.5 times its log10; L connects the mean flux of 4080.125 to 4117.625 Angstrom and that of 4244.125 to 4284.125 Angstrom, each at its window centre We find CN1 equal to 0.04 mag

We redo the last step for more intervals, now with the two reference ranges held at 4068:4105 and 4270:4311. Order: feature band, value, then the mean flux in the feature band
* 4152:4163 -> 0.051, 10.2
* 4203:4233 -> 0.051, 10.2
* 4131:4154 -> 0.036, 10.3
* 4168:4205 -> 0.017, 10.5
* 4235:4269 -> 0.005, 10.7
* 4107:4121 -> 0.042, 10.3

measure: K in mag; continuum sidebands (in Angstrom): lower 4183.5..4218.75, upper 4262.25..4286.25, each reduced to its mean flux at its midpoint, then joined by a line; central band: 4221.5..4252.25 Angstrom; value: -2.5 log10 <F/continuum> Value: 0.04 mag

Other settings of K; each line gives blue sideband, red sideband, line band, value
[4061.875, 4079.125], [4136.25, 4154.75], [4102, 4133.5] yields 0.02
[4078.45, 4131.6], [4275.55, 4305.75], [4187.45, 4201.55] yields -0.02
